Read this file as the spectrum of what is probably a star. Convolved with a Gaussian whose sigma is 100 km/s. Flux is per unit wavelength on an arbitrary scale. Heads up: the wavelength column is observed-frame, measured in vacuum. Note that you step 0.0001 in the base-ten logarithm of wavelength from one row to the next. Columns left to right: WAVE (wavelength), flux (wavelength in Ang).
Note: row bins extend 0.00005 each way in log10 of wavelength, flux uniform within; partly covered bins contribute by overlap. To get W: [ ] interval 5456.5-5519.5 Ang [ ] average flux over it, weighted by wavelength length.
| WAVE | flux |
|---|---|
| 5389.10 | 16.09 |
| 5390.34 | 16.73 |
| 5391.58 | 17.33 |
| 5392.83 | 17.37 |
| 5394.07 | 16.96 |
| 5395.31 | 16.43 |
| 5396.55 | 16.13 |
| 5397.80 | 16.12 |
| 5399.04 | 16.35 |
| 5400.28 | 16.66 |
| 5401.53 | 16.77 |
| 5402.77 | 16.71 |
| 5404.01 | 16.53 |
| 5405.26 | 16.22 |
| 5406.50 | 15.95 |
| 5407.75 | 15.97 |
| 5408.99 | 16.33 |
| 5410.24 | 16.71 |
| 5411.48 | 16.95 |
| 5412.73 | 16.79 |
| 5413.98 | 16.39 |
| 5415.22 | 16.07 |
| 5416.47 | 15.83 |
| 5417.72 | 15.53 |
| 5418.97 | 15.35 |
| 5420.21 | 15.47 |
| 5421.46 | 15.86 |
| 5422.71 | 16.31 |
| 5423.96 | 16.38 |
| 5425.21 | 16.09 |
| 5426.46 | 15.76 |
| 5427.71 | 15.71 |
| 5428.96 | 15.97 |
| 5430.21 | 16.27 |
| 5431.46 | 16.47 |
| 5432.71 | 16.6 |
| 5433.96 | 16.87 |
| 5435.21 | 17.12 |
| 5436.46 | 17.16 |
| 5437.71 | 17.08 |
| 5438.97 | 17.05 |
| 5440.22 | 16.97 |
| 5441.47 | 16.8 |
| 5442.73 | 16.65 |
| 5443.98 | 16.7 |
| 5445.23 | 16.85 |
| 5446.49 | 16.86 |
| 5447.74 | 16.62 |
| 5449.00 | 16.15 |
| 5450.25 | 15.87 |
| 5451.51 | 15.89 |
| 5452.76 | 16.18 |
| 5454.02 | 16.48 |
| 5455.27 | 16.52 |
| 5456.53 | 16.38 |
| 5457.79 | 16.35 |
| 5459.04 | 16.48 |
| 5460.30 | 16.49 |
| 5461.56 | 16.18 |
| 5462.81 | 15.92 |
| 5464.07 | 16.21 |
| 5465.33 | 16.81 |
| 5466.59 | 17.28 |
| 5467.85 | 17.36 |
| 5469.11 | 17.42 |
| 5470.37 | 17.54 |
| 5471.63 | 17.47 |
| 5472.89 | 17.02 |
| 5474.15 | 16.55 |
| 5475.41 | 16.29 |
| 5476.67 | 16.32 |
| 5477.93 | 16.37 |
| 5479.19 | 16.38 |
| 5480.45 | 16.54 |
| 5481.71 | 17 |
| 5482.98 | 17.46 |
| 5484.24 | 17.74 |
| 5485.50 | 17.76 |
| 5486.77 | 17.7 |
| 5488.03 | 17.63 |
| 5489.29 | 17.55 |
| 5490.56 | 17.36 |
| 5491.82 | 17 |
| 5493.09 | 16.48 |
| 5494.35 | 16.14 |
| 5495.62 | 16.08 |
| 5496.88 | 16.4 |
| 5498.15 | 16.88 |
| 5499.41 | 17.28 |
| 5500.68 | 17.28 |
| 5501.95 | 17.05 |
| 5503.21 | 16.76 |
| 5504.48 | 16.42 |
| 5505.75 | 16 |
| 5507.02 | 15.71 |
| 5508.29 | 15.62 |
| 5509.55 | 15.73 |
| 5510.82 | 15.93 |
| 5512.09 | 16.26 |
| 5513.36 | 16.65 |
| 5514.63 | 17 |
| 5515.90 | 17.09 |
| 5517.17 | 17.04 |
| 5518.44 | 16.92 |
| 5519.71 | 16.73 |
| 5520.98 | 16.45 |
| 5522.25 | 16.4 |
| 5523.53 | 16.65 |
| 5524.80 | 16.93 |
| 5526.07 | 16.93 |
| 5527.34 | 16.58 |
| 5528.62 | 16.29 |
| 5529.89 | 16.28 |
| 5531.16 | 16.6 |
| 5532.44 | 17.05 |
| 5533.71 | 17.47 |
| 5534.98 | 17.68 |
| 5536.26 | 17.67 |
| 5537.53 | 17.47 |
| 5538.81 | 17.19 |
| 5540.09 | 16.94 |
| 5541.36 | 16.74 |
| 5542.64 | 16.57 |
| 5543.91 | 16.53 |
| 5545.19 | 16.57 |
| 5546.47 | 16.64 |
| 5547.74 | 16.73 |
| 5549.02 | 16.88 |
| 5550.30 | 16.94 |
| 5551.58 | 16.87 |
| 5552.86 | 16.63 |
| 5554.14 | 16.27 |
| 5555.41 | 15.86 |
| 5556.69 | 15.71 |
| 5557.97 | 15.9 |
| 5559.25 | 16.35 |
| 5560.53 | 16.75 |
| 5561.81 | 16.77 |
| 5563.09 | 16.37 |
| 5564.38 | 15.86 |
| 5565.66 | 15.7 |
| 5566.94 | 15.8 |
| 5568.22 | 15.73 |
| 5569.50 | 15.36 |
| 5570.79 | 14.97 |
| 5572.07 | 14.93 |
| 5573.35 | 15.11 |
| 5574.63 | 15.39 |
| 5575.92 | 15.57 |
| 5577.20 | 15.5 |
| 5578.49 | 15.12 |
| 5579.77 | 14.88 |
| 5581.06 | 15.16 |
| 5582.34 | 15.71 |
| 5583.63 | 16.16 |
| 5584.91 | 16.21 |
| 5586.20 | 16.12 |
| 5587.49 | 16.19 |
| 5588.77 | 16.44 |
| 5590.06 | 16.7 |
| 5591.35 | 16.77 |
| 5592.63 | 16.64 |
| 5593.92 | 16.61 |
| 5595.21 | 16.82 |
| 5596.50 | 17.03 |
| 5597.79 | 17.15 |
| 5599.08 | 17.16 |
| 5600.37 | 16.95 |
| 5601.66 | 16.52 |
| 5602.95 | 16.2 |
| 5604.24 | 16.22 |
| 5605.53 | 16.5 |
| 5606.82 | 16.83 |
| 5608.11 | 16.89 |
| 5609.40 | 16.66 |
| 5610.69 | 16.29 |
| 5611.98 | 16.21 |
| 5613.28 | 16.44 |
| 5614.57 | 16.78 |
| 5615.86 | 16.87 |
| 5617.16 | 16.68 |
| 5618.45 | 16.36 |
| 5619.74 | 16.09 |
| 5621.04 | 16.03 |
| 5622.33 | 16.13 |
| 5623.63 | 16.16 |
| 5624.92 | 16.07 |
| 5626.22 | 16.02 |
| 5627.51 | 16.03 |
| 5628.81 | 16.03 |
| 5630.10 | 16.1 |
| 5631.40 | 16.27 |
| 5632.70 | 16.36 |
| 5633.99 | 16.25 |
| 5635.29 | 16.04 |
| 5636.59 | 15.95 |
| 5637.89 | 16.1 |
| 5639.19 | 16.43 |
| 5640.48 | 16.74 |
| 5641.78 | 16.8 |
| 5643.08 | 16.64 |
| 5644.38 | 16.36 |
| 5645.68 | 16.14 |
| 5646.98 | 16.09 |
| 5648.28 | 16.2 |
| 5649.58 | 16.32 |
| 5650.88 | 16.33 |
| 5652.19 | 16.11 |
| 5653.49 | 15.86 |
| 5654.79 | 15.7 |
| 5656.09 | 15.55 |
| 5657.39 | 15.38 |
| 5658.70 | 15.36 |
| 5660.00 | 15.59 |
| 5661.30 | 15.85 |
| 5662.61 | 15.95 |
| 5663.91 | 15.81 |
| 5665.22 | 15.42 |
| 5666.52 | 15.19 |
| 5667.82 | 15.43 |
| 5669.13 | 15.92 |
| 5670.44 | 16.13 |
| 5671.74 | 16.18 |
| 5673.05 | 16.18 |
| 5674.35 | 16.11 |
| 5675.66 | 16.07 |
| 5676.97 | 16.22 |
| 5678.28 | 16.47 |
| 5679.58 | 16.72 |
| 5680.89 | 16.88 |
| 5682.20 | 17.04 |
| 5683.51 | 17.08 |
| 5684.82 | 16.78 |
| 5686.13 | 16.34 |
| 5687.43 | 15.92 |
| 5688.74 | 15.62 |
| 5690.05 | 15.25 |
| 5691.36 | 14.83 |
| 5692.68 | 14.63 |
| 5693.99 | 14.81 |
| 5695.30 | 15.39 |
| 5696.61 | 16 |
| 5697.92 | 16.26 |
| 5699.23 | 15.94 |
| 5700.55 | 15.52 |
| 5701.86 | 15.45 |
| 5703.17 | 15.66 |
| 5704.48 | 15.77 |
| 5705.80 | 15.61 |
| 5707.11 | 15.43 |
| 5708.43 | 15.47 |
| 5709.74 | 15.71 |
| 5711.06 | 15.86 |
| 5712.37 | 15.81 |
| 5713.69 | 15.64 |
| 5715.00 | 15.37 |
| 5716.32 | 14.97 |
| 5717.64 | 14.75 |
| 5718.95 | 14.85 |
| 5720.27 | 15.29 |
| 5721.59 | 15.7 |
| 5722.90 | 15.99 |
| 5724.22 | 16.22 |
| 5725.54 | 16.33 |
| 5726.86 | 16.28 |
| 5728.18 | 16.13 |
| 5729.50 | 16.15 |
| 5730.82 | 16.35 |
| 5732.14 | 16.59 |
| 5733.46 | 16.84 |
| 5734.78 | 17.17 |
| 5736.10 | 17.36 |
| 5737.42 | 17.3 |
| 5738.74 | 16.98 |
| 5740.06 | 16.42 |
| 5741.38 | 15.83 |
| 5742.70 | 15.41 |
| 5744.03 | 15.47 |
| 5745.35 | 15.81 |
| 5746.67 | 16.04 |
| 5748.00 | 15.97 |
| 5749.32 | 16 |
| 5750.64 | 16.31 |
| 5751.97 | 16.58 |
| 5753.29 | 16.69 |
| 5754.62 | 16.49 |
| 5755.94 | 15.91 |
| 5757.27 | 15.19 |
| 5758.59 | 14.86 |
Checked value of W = 16.7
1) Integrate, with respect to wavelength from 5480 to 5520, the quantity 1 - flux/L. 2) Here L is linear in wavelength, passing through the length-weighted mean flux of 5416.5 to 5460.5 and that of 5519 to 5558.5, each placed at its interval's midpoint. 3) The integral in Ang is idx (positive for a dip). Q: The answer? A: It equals -0.50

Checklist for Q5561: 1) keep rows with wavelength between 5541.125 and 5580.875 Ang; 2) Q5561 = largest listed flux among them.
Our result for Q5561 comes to 16.94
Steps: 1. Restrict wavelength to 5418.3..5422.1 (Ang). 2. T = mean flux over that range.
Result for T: 15.6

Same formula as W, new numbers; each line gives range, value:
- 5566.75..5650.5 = 16.2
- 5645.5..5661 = 15.9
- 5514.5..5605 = 16.4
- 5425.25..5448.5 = 16.6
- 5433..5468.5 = 16.6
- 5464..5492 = 17.1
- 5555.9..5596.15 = 15.9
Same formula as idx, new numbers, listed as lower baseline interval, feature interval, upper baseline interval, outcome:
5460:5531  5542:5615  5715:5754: 1.3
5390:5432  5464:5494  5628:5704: -1.6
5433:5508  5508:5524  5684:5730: 0.0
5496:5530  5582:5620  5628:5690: -0.6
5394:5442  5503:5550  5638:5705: -1.4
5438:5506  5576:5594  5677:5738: 0.4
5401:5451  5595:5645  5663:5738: -1.1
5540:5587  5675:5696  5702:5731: -0.3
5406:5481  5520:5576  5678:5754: -0.5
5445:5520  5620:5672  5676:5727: 0.0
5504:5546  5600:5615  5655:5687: -0.2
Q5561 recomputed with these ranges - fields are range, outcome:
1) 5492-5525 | 17.28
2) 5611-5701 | 17.08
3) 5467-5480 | 17.54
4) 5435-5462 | 17.16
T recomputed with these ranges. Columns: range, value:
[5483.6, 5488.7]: 17.7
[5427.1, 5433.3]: 16.2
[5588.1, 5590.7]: 16.6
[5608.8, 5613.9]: 16.4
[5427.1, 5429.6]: 15.8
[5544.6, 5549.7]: 16.7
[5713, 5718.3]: 15.2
